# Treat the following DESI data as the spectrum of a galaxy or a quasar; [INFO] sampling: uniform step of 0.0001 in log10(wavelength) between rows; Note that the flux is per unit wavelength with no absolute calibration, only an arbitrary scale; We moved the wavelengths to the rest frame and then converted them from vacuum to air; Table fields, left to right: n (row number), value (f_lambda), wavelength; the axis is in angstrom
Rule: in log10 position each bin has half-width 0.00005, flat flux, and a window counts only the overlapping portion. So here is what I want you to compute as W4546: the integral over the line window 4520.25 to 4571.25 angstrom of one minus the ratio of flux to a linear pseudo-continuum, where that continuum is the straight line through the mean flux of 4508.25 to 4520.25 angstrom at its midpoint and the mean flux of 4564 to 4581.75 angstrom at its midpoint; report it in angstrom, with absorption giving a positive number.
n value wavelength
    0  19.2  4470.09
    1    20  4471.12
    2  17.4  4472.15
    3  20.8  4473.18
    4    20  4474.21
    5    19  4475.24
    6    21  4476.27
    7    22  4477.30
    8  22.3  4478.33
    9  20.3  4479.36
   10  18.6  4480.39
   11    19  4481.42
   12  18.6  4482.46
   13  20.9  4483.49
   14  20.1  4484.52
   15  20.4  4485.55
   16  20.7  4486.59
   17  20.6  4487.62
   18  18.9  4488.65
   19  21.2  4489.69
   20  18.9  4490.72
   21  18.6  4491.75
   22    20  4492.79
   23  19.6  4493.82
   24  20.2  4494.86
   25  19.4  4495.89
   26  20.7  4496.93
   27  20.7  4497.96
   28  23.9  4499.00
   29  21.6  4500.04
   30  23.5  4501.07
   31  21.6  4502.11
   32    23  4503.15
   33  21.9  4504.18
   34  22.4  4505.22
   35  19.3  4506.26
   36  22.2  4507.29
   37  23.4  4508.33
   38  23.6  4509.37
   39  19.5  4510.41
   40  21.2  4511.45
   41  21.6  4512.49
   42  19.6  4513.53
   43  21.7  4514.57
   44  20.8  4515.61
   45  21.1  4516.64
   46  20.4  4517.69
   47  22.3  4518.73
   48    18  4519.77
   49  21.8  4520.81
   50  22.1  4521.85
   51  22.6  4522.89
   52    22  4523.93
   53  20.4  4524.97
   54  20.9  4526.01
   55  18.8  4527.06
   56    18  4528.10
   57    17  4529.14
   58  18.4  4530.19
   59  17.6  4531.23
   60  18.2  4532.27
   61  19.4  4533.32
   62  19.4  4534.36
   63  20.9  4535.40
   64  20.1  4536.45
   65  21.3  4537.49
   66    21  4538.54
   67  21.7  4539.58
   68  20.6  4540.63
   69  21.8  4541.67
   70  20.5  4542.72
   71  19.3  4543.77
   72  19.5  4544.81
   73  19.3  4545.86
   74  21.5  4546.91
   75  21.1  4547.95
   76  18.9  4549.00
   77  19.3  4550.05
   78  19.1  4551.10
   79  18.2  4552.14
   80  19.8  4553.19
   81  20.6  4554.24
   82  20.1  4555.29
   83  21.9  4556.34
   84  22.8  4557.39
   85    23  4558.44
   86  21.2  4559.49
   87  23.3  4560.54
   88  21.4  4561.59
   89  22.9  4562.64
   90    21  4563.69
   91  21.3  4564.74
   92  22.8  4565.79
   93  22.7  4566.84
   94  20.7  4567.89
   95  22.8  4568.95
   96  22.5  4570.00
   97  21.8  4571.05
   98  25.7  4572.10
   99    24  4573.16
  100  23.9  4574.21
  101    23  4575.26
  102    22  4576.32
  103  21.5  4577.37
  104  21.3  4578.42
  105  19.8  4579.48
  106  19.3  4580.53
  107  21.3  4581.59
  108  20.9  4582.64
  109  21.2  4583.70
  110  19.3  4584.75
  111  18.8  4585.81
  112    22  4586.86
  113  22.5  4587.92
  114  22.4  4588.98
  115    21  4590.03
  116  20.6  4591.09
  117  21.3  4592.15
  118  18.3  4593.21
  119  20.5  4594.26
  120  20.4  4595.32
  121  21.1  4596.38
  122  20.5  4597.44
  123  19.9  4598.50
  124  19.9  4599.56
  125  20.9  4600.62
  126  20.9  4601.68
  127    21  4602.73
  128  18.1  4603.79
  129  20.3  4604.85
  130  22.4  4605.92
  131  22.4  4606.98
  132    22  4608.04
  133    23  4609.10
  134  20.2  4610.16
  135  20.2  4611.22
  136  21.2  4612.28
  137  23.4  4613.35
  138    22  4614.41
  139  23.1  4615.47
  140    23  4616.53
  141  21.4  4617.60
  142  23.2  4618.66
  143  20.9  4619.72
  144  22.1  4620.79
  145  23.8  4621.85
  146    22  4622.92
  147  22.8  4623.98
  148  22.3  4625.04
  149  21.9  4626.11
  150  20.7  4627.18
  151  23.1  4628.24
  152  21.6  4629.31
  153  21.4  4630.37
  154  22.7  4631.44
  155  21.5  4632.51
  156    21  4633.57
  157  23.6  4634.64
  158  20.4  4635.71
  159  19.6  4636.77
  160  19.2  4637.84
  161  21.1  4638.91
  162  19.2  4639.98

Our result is 2.2 angstrom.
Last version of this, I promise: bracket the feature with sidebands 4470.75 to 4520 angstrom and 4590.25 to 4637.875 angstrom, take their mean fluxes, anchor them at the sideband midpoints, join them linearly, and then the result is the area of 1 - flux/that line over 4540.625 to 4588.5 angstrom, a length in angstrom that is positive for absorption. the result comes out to -0.39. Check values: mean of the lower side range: 20.7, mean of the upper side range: 21.4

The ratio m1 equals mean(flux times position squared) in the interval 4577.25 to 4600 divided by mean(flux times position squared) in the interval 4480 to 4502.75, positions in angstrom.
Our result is 1.06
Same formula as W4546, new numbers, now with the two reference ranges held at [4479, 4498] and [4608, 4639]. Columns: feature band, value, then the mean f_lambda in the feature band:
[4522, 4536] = 0.6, 19.6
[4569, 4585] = -0.6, 21.9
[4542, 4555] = 0.6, 19.8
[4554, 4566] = -0.6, 21.9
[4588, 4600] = 0.4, 20.6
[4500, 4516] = -1.2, 21.7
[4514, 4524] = -0.5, 21.2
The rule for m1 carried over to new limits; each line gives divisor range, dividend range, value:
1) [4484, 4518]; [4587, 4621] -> 1.06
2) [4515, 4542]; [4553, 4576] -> 1.12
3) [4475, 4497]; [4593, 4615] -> 1.10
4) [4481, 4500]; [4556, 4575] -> 1.16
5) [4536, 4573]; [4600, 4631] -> 1.05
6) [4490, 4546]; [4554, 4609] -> 1.07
